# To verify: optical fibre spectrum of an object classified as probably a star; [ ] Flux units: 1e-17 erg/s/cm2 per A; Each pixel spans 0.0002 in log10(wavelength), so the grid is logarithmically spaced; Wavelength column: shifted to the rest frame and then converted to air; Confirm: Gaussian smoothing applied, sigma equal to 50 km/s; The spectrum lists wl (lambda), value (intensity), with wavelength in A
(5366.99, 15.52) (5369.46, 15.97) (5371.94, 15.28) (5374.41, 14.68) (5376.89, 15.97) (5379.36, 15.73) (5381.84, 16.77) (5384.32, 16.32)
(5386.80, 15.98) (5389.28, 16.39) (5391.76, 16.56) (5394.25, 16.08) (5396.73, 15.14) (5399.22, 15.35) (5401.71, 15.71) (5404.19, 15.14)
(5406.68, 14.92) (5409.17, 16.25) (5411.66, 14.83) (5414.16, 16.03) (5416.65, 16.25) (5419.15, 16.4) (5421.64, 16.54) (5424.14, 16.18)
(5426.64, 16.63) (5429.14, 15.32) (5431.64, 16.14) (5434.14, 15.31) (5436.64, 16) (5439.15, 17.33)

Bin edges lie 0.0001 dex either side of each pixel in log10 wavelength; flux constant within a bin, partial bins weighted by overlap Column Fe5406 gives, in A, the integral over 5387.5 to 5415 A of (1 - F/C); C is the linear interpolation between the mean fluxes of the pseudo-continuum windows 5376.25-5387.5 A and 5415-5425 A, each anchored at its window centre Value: 1.0 A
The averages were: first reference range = 16.2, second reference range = 16.3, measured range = 15.7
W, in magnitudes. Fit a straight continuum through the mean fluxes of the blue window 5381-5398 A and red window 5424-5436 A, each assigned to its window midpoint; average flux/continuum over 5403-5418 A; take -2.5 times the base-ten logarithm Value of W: 0.031 mag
